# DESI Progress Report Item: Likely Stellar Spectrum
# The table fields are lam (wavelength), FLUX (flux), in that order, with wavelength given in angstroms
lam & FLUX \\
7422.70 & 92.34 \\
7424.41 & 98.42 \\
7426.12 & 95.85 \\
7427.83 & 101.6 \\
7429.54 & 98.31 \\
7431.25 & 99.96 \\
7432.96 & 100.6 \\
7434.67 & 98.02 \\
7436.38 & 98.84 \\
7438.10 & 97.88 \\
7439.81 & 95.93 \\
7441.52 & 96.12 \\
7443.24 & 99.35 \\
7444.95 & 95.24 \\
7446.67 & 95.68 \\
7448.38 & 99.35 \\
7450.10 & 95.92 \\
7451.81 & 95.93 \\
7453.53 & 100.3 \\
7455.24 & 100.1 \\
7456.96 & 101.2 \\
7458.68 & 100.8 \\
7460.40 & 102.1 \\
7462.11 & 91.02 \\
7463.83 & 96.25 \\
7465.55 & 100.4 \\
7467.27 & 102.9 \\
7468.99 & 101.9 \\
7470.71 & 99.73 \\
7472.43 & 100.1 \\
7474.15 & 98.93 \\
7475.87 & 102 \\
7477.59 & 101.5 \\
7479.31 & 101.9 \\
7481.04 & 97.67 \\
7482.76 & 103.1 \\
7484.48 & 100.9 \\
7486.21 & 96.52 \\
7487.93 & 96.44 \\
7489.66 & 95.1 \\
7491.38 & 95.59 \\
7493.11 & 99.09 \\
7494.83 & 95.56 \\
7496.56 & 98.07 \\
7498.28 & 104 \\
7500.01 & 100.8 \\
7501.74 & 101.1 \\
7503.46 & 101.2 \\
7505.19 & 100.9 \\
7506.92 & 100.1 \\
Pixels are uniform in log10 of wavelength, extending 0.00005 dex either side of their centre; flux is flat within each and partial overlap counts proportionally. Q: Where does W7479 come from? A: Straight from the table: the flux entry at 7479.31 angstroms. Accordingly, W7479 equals 101.9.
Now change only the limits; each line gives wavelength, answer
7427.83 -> 101.6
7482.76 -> 103.1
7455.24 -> 100.1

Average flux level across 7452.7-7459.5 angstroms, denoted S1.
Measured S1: 101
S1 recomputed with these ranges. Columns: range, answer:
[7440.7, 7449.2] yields 97.1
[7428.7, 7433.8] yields 99.7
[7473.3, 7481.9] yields 100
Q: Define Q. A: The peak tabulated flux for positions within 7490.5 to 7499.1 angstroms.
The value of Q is 104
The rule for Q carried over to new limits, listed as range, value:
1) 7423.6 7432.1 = 101.6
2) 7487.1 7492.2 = 96.44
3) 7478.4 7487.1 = 103.1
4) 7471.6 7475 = 100.1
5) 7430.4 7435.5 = 100.6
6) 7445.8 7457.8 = 101.2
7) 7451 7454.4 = 100.3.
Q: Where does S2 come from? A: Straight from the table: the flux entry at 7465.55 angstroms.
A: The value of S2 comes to 100.4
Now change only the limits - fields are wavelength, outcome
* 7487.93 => 96.44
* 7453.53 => 100.3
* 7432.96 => 100.6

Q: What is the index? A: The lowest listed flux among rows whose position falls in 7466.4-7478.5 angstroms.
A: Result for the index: 98.93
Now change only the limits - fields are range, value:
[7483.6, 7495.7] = 95.1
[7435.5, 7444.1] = 95.93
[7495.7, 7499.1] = 98.07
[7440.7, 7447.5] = 95.24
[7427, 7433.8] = 98.31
